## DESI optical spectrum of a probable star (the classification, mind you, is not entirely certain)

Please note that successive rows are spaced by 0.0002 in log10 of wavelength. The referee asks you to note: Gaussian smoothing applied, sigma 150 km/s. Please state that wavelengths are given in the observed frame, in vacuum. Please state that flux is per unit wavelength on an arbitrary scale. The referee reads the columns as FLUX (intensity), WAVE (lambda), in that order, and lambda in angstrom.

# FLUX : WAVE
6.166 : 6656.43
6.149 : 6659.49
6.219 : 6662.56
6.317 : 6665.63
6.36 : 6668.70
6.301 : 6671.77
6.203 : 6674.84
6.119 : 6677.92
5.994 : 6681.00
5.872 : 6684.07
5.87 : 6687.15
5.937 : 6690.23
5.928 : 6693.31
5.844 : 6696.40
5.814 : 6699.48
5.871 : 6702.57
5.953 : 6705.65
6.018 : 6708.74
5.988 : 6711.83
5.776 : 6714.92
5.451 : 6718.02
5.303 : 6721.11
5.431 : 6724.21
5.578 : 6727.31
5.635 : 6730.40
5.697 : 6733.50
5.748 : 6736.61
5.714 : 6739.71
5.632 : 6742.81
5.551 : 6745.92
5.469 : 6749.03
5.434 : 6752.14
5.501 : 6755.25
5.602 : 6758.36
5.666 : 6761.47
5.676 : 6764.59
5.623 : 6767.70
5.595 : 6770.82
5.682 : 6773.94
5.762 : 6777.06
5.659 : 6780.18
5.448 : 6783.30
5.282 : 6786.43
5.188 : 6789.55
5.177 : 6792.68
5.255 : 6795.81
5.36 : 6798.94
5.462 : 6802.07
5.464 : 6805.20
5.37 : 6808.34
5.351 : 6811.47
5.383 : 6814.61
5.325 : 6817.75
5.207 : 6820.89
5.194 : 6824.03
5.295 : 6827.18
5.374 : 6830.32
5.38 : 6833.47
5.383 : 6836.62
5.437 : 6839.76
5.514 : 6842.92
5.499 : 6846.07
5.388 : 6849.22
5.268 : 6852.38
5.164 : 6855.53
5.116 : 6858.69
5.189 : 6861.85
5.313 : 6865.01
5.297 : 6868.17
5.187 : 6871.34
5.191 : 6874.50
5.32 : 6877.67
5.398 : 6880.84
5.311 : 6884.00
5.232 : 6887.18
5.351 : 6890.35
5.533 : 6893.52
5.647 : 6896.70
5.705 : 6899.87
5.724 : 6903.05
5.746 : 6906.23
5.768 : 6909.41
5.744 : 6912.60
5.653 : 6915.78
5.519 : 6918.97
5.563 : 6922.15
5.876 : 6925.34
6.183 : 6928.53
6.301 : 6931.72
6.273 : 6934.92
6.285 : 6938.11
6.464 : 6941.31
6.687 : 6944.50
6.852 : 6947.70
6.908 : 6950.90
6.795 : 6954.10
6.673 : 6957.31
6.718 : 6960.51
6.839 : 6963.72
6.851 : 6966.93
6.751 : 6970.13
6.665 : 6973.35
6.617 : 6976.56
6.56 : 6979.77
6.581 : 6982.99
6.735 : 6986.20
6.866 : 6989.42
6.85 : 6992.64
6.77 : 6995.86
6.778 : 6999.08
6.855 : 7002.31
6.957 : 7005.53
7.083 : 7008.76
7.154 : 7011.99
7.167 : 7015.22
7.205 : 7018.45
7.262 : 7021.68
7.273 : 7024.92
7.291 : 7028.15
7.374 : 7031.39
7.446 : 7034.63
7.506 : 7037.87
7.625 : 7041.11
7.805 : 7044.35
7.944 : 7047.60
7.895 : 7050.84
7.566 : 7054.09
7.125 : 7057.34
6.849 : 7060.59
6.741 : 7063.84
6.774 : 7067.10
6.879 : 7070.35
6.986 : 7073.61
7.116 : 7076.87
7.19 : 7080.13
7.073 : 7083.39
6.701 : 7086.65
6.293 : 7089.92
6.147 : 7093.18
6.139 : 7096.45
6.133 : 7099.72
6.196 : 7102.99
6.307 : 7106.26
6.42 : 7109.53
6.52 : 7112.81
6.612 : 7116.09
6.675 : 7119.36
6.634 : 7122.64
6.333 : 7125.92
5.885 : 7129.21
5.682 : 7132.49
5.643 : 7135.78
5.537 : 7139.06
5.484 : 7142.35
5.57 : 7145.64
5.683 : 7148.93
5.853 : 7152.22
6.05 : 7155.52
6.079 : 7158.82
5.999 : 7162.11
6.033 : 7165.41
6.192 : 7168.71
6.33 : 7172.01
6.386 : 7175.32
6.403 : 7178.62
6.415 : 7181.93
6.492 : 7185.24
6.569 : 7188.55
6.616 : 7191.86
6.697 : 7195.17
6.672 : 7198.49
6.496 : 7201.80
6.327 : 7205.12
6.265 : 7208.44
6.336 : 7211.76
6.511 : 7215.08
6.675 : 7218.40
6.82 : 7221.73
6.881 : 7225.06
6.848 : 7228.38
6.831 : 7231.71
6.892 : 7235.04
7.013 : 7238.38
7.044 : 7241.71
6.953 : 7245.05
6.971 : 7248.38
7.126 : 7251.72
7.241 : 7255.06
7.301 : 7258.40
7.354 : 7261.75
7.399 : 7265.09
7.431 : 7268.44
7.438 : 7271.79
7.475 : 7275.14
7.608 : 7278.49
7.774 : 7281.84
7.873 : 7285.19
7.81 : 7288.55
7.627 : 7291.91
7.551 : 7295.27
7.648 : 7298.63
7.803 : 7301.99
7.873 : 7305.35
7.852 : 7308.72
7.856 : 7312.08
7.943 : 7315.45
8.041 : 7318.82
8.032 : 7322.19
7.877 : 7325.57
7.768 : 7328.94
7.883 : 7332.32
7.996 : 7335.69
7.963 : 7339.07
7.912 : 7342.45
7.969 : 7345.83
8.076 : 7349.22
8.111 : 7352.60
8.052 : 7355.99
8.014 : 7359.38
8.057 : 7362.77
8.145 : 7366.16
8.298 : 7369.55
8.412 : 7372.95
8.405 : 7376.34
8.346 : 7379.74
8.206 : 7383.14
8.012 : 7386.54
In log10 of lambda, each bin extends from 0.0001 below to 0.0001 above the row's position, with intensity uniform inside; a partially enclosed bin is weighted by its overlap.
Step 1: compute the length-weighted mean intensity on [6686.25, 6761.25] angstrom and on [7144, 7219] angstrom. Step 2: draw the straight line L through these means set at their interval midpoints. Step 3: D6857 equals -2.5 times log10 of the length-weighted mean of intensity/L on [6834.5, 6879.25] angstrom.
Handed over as 0.11 mag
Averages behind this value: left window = 5.7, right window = 6.28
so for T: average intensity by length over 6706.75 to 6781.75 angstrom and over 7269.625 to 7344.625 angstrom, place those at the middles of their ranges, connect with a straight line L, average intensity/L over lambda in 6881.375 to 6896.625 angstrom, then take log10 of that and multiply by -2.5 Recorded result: 0.151 mag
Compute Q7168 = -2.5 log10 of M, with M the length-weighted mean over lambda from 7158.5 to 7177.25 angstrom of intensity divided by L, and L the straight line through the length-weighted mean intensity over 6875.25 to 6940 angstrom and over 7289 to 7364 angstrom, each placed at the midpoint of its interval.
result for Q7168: 0.15 mag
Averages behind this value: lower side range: 5.7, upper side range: 7.9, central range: 6.18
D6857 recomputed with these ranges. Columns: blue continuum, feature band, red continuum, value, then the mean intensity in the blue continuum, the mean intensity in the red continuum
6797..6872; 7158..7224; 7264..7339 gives 0.12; 5.33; 7.76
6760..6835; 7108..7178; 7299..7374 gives 0.16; 5.42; 7.99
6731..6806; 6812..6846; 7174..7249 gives 0.06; 5.53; 6.65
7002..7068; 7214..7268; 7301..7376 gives 0.11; 7.3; 8.01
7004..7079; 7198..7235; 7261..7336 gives 0.15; 7.26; 7.74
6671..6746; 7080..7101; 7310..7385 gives 0.11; 5.81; 8.06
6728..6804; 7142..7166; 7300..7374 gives 0.23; 5.53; 7.99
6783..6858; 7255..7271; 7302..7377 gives 0.04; 5.34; 8.02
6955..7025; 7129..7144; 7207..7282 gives 0.23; 6.86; 7.04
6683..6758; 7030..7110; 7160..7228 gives -0.12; 5.71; 6.46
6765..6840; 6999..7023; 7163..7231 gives -0.18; 5.41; 6.5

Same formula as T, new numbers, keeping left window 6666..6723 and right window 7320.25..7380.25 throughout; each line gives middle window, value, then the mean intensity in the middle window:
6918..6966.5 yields 0.05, 6.42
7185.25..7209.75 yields 0.16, 6.52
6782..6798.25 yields 0.18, 5.27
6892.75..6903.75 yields 0.17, 5.66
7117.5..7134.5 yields 0.18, 6.23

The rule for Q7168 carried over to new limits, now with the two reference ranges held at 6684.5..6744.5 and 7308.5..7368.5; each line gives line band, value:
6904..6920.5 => 0.138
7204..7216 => 0.184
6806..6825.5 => 0.152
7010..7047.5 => -0.079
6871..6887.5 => 0.198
